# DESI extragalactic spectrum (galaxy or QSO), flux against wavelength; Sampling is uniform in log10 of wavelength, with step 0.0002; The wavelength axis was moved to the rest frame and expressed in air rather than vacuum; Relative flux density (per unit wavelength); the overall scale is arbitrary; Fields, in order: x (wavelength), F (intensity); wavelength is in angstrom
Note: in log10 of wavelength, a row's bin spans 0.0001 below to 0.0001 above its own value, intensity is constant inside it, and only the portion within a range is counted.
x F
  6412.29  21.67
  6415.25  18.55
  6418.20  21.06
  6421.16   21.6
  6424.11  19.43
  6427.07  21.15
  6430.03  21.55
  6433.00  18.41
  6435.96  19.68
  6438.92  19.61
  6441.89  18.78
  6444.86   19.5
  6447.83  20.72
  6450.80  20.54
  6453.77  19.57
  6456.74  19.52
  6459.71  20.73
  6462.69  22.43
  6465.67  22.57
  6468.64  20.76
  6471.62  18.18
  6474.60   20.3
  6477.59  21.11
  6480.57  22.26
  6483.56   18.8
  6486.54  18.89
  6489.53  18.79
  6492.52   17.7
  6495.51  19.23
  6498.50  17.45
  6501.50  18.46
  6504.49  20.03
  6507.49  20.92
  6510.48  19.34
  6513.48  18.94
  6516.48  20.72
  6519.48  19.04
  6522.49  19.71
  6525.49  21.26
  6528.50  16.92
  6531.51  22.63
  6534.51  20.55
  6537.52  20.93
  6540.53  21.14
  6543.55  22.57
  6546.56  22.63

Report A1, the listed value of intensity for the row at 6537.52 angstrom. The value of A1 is 20.93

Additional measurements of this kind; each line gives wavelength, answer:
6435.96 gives 19.68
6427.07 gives 21.15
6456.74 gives 19.52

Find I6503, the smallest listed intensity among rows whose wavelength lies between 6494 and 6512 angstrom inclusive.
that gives 17.45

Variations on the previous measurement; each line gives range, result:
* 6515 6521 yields 19.04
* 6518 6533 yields 16.92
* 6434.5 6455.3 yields 18.78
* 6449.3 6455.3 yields 19.57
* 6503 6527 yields 18.94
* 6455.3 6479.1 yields 18.18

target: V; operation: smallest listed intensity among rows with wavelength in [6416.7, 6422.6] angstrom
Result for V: 21.06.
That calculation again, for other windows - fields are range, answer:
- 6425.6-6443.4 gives 18.41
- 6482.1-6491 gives 18.79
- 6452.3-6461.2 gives 19.52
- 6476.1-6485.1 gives 18.8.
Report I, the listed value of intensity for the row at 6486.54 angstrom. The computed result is 18.89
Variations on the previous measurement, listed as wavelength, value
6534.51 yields 20.55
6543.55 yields 22.57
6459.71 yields 20.73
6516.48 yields 20.72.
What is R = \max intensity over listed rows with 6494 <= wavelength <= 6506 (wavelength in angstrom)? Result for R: 20.03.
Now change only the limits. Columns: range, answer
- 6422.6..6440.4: 21.55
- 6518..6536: 22.63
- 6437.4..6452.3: 20.72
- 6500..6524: 20.92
